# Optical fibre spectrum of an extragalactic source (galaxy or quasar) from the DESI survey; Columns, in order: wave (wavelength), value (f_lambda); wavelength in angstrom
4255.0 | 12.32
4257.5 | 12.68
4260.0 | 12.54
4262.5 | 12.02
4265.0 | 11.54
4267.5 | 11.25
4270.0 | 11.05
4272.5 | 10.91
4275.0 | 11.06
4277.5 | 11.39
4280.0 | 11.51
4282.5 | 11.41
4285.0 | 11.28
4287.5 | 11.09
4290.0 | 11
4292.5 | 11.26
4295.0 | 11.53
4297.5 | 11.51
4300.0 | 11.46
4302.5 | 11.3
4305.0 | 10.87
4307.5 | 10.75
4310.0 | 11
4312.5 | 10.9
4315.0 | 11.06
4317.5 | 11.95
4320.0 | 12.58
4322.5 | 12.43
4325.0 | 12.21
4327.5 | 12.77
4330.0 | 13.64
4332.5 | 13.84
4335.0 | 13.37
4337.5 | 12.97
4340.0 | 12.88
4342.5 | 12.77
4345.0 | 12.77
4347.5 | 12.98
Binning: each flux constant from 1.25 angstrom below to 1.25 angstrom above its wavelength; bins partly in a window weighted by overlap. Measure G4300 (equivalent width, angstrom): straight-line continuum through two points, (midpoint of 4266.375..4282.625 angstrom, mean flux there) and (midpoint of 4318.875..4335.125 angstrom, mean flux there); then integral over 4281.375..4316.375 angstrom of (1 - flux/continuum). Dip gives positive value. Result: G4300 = 2.43 angstrom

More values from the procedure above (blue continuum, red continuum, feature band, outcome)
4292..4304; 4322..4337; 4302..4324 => 1.38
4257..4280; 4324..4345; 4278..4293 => 0.85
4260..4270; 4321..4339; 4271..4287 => 0.94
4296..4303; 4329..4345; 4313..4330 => 0.36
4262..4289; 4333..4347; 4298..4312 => 1.14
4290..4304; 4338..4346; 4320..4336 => -0.81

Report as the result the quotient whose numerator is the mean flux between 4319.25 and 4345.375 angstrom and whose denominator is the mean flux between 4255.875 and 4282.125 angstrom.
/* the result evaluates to 1.1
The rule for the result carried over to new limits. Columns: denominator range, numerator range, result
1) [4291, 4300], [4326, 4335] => 1.17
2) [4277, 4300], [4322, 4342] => 1.15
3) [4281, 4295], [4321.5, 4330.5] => 1.13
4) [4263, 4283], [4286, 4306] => 1.00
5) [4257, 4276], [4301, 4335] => 1.03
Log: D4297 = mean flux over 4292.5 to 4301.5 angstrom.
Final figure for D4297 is 11.5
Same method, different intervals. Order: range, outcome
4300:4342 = 12.1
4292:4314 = 11.2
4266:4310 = 11.2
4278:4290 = 11.3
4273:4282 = 11.3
